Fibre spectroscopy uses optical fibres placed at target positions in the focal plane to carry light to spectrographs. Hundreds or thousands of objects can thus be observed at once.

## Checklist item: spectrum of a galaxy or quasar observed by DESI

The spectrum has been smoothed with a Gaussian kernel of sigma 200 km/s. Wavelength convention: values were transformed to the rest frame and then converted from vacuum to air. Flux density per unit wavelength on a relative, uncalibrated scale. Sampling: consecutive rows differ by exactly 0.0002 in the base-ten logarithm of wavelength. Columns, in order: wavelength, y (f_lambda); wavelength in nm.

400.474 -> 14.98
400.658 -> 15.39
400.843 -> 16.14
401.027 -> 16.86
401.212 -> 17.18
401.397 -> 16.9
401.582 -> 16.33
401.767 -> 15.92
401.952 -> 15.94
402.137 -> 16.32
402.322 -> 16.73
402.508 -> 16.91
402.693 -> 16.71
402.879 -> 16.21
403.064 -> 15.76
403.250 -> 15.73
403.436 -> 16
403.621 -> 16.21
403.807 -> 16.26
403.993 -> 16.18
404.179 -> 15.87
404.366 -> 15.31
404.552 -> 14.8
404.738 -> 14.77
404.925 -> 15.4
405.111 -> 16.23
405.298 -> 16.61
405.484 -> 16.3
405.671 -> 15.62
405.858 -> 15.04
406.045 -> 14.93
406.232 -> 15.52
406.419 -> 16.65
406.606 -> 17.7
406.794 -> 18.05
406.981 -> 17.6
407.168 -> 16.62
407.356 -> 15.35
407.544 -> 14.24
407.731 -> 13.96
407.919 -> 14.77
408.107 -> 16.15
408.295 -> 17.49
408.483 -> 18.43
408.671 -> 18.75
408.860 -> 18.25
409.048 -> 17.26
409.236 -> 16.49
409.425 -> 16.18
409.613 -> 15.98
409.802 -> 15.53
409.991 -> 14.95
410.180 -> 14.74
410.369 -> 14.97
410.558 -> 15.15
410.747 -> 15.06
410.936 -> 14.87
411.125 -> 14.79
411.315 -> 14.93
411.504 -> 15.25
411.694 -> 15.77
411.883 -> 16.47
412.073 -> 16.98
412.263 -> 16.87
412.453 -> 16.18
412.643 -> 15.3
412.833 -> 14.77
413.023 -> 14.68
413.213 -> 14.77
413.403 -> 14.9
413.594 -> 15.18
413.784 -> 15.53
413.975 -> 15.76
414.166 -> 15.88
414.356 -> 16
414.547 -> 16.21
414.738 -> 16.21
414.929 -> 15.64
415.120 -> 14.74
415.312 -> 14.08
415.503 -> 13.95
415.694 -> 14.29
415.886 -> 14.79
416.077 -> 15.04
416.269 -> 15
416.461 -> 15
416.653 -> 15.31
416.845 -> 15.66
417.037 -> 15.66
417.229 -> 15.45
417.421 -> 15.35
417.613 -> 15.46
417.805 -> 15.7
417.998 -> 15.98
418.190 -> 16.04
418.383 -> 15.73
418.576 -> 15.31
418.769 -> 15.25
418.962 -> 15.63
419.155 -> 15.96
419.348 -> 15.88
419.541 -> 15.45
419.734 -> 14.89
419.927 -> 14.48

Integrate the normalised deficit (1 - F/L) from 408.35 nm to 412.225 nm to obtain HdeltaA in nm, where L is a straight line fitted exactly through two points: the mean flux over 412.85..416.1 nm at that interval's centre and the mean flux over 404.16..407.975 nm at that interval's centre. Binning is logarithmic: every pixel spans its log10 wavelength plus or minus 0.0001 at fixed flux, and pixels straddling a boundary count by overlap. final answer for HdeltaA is -0.149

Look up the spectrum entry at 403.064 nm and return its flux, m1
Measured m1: 15.76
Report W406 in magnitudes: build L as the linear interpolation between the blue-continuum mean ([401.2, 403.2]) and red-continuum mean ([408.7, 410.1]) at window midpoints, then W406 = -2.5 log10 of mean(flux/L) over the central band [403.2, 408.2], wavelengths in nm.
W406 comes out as 0.04 mag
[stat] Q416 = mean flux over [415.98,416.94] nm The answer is 15.2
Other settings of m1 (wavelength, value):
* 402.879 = 16.21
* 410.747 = 15.06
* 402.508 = 16.91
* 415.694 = 14.29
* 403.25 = 15.73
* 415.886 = 14.79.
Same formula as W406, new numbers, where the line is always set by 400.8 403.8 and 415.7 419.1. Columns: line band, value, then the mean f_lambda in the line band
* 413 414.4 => 0.02 mag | 15.4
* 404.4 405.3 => 0.05 mag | 15.4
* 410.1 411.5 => 0.06 mag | 15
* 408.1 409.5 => -0.10 mag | 17.5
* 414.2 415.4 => 0.00 mag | 15.5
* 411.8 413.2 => -0.01 mag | 15.8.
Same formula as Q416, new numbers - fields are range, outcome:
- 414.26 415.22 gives 15.8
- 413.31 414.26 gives 15.4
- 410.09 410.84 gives 15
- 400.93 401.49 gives 17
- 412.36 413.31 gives 15.1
